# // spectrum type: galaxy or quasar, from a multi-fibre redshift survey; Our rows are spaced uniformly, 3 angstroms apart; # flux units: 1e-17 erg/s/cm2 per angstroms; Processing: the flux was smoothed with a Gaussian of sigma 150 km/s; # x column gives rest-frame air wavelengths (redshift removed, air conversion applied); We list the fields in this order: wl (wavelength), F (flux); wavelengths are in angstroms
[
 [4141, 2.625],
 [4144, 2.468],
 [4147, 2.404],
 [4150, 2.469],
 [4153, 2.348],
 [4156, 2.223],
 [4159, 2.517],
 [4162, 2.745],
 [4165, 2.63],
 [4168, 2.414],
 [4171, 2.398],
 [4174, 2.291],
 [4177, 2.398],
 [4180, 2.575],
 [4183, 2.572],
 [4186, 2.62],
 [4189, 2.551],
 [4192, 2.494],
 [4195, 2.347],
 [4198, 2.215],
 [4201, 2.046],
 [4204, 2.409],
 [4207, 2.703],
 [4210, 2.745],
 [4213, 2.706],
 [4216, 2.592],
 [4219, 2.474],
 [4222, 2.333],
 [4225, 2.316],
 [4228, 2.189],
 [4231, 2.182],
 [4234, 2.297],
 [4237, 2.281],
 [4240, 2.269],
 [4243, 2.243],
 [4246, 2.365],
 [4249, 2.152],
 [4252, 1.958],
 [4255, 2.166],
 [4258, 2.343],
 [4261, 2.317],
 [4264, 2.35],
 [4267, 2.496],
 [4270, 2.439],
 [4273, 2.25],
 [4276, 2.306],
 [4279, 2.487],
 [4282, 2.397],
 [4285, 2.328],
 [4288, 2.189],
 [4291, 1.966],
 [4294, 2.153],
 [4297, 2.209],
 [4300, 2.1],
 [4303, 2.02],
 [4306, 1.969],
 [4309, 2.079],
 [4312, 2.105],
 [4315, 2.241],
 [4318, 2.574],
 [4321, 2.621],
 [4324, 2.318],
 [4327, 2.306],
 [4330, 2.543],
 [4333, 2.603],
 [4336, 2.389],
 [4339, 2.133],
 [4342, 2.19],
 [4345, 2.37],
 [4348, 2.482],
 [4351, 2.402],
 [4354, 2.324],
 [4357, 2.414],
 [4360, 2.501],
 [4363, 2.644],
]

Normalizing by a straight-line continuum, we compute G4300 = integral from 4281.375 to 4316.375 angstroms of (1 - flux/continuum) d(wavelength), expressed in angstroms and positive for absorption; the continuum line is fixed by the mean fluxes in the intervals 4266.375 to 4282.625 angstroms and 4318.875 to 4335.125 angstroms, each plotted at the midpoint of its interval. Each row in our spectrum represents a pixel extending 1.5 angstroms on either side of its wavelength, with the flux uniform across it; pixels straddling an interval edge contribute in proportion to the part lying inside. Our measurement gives 4.2 angstroms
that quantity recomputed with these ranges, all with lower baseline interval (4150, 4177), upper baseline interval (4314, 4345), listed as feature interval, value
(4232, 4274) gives 2.4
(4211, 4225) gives -0.5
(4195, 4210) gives 0.3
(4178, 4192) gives -0.7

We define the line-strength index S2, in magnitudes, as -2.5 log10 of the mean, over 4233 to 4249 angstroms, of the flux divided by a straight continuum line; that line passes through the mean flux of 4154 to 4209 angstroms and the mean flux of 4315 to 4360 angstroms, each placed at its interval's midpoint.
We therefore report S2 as 0.07 mag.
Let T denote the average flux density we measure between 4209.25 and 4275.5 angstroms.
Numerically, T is 2.33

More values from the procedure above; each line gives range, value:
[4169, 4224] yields 2.47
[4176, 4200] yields 2.46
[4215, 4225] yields 2.44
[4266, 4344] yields 2.28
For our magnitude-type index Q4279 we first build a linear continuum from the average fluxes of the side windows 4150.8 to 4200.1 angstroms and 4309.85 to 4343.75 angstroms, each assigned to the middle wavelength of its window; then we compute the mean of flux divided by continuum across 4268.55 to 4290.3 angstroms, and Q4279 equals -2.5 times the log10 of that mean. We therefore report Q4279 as 0.03 mag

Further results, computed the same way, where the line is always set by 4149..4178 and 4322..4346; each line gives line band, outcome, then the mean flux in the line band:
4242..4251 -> 0.078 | 2.24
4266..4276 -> 0.007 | 2.38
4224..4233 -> 0.086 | 2.23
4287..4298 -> 0.125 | 2.12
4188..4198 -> 0.003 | 2.42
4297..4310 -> 0.155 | 2.06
